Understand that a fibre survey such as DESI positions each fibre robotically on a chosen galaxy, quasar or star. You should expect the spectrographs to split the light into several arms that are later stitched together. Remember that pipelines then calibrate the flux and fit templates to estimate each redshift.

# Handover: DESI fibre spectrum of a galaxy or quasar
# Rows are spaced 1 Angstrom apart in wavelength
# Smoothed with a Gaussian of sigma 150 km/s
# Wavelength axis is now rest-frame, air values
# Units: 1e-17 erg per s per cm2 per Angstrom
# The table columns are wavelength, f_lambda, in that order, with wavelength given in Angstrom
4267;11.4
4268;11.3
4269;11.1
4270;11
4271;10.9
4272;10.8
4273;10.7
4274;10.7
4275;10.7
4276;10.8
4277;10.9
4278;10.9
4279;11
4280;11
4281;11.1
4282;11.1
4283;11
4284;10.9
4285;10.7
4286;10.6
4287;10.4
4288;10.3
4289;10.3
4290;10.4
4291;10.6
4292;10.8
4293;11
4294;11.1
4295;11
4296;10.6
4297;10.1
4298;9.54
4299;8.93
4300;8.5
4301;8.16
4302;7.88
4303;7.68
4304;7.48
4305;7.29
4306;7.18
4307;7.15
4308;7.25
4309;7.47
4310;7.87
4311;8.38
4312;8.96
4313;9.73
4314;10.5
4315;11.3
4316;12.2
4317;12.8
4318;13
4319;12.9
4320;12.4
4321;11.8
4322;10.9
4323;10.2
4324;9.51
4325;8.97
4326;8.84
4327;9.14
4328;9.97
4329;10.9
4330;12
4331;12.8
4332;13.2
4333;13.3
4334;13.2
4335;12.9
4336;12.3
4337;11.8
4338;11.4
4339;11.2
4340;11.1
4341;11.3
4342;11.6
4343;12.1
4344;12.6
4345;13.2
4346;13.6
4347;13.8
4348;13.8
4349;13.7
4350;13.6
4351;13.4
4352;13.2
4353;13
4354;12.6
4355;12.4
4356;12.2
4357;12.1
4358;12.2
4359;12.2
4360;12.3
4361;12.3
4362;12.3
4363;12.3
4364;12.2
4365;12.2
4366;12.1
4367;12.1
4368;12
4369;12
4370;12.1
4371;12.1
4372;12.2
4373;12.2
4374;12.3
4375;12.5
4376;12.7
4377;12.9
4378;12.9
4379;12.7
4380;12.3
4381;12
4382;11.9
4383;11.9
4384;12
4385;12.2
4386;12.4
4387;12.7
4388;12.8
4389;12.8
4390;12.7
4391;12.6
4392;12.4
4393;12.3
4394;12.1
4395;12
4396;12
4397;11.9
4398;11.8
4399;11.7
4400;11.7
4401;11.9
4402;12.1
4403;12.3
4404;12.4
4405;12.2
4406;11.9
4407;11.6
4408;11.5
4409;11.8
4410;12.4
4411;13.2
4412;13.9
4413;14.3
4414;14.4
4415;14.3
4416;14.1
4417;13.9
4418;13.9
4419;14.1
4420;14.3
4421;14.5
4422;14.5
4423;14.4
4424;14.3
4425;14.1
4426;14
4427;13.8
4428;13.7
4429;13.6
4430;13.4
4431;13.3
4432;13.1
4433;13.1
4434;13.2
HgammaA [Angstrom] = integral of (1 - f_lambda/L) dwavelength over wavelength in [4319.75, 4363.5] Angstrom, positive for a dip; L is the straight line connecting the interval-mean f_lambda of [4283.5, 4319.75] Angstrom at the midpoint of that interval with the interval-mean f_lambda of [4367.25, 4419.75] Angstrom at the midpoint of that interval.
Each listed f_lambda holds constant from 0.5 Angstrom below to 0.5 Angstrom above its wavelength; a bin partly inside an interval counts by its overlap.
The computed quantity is -4.2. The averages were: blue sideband 9.77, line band 12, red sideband 12.5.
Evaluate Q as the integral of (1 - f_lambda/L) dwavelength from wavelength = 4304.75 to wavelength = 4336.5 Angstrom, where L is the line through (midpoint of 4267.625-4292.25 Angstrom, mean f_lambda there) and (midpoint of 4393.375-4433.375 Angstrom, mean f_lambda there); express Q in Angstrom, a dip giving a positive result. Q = 2.7 Angstrom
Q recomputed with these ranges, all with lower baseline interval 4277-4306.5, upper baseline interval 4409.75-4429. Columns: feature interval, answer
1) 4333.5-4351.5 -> -1.6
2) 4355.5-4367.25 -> 0.0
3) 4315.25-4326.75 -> -0.4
